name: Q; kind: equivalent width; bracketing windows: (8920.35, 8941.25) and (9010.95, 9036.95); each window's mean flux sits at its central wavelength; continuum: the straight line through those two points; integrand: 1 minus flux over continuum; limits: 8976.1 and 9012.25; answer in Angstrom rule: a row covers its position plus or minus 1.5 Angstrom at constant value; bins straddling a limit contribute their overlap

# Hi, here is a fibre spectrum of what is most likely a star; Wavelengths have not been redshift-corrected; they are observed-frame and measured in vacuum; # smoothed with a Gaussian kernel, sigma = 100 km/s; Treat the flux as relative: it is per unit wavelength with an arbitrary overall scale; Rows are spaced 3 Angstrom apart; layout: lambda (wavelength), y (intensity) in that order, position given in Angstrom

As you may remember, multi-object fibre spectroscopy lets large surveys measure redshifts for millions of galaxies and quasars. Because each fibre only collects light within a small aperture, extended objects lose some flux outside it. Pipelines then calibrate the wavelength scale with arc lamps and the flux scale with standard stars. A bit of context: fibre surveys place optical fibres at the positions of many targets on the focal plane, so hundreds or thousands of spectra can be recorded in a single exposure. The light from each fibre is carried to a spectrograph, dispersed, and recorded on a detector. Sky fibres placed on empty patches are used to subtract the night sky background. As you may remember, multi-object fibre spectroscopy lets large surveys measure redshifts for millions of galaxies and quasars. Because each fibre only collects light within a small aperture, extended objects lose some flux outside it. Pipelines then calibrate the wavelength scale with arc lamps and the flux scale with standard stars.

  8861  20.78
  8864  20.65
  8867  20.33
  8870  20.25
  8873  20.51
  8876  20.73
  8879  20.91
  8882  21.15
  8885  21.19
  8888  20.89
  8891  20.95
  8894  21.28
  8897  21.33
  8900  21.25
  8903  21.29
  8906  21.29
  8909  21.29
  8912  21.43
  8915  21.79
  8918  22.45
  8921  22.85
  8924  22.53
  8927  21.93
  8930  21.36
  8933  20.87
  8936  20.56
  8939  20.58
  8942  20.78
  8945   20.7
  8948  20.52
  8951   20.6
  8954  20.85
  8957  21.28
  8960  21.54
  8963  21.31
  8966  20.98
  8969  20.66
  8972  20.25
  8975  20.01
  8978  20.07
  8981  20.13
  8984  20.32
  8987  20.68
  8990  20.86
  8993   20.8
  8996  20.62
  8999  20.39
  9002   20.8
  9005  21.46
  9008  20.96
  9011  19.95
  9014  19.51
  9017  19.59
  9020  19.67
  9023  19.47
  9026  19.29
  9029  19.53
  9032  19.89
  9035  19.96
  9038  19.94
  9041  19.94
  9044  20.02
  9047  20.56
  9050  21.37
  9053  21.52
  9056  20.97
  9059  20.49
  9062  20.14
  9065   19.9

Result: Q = -0.66 Angstrom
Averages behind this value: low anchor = 21.4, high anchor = 19.6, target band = 20.6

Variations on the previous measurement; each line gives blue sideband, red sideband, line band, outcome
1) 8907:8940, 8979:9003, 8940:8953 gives 0.37 Angstrom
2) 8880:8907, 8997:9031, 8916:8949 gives -0.92 Angstrom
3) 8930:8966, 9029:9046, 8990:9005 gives -0.29 Angstrom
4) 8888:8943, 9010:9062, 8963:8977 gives 0.19 Angstrom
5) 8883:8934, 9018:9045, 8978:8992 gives -0.03 Angstrom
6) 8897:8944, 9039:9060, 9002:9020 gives 0.55 Angstrom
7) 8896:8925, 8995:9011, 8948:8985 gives 0.86 Angstrom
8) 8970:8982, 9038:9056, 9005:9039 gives 0.99 Angstrom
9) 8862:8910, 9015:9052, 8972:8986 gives 0.11 Angstrom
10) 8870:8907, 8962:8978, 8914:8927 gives -0.95 Angstrom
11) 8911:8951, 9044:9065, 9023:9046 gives 1.14 Angstrom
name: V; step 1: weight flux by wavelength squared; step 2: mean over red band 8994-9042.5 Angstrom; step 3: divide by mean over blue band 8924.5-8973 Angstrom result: 0.97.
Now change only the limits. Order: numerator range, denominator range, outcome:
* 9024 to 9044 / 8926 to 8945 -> 0.96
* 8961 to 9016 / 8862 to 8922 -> 0.99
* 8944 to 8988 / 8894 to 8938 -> 0.97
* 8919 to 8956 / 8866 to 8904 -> 1.02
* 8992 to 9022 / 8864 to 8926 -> 0.98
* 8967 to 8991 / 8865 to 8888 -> 1.01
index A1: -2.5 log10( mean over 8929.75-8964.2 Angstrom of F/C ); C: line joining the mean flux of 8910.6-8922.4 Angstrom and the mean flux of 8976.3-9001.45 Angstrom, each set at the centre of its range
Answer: 0.03 mag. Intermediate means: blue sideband 22.1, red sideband 20.5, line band 20.9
